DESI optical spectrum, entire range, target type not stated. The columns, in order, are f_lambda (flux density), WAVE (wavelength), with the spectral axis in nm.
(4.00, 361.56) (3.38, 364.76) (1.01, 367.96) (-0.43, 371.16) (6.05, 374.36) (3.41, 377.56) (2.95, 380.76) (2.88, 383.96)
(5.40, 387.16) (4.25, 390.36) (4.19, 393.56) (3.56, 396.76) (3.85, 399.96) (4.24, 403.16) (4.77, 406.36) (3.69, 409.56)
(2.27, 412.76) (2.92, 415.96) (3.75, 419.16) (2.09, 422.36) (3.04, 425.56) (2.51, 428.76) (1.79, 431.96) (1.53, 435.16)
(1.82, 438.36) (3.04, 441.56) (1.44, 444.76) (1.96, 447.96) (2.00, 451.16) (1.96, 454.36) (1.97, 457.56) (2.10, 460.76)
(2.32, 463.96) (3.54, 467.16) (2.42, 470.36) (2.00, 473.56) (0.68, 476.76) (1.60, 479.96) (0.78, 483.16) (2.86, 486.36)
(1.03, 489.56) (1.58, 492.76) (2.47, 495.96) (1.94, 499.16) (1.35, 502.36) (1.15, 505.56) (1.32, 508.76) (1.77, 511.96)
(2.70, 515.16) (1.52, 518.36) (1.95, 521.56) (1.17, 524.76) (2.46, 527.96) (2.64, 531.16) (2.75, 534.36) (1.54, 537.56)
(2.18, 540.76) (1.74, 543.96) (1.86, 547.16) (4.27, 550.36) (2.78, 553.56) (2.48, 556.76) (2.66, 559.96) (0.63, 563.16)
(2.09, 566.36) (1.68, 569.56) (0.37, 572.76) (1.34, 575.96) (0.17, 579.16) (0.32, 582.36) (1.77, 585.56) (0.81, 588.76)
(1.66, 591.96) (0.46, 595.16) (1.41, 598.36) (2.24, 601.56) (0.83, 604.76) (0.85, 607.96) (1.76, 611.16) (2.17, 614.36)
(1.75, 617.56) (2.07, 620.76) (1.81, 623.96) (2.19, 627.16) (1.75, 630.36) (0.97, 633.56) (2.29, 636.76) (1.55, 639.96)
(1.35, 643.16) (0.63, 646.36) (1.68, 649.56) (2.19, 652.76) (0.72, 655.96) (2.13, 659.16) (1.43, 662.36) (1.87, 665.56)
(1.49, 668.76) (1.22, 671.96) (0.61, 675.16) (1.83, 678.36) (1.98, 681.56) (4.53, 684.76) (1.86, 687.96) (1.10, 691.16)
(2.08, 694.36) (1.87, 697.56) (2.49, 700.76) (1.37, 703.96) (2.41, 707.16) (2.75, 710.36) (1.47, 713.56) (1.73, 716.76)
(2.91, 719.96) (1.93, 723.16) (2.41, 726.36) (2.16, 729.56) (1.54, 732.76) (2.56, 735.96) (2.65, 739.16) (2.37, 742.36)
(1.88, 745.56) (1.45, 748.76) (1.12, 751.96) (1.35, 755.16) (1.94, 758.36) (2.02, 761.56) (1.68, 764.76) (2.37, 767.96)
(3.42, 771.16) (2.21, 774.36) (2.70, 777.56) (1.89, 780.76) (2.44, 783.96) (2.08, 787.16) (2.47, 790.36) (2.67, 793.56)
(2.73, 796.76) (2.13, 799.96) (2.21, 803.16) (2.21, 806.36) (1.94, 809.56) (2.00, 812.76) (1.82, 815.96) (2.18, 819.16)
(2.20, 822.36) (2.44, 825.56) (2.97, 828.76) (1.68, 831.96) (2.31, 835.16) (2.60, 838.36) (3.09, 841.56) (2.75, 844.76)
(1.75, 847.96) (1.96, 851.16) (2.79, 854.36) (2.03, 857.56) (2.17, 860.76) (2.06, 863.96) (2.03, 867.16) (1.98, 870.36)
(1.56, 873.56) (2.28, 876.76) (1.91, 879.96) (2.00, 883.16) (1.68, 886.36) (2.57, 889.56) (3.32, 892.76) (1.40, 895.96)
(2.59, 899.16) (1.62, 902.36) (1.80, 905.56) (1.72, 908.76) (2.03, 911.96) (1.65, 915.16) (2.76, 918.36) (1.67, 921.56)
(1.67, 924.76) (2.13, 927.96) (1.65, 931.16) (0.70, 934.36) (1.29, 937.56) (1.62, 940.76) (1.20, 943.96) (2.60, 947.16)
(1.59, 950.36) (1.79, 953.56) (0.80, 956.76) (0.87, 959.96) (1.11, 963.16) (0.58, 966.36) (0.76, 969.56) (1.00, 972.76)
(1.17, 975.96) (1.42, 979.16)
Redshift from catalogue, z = 0.84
